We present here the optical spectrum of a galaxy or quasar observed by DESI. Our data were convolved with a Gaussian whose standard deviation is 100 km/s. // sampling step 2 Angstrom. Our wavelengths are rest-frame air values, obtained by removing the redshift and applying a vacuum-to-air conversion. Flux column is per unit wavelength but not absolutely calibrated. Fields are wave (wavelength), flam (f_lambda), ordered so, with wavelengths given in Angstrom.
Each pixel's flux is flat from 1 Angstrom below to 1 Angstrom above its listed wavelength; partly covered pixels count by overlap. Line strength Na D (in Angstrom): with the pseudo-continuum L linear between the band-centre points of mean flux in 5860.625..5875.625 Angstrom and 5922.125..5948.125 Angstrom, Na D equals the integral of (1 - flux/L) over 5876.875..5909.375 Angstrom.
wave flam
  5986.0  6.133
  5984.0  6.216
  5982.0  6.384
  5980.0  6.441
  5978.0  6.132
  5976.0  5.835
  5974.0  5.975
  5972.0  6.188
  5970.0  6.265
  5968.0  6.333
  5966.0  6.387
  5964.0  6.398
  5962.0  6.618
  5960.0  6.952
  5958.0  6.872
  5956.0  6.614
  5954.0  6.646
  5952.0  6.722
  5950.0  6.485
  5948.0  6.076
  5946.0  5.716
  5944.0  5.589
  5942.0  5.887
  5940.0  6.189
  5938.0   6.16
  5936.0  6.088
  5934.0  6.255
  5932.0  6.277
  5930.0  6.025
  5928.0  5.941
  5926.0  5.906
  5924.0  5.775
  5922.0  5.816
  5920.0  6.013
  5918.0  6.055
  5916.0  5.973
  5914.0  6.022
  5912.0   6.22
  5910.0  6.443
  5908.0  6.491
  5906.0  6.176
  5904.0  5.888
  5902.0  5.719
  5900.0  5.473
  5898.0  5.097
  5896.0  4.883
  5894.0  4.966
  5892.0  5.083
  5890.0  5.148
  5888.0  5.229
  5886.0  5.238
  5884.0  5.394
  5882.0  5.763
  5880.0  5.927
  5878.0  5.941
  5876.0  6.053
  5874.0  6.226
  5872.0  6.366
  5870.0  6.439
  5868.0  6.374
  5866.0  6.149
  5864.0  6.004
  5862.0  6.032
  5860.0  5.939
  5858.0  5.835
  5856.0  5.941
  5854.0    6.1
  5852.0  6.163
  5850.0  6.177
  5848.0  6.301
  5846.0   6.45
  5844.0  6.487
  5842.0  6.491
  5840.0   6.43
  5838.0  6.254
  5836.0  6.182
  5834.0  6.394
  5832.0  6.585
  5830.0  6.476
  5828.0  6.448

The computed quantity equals 3.1 Angstrom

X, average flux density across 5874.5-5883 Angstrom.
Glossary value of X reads 5.94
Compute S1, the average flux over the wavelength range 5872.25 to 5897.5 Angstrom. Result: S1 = 5.51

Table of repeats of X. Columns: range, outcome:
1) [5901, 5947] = 6.03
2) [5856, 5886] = 6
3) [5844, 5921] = 5.89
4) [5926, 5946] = 6.02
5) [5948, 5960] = 6.64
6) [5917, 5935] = 6.01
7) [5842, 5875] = 6.2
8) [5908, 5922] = 6.13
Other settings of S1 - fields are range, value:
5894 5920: 5.84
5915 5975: 6.21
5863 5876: 6.24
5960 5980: 6.28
